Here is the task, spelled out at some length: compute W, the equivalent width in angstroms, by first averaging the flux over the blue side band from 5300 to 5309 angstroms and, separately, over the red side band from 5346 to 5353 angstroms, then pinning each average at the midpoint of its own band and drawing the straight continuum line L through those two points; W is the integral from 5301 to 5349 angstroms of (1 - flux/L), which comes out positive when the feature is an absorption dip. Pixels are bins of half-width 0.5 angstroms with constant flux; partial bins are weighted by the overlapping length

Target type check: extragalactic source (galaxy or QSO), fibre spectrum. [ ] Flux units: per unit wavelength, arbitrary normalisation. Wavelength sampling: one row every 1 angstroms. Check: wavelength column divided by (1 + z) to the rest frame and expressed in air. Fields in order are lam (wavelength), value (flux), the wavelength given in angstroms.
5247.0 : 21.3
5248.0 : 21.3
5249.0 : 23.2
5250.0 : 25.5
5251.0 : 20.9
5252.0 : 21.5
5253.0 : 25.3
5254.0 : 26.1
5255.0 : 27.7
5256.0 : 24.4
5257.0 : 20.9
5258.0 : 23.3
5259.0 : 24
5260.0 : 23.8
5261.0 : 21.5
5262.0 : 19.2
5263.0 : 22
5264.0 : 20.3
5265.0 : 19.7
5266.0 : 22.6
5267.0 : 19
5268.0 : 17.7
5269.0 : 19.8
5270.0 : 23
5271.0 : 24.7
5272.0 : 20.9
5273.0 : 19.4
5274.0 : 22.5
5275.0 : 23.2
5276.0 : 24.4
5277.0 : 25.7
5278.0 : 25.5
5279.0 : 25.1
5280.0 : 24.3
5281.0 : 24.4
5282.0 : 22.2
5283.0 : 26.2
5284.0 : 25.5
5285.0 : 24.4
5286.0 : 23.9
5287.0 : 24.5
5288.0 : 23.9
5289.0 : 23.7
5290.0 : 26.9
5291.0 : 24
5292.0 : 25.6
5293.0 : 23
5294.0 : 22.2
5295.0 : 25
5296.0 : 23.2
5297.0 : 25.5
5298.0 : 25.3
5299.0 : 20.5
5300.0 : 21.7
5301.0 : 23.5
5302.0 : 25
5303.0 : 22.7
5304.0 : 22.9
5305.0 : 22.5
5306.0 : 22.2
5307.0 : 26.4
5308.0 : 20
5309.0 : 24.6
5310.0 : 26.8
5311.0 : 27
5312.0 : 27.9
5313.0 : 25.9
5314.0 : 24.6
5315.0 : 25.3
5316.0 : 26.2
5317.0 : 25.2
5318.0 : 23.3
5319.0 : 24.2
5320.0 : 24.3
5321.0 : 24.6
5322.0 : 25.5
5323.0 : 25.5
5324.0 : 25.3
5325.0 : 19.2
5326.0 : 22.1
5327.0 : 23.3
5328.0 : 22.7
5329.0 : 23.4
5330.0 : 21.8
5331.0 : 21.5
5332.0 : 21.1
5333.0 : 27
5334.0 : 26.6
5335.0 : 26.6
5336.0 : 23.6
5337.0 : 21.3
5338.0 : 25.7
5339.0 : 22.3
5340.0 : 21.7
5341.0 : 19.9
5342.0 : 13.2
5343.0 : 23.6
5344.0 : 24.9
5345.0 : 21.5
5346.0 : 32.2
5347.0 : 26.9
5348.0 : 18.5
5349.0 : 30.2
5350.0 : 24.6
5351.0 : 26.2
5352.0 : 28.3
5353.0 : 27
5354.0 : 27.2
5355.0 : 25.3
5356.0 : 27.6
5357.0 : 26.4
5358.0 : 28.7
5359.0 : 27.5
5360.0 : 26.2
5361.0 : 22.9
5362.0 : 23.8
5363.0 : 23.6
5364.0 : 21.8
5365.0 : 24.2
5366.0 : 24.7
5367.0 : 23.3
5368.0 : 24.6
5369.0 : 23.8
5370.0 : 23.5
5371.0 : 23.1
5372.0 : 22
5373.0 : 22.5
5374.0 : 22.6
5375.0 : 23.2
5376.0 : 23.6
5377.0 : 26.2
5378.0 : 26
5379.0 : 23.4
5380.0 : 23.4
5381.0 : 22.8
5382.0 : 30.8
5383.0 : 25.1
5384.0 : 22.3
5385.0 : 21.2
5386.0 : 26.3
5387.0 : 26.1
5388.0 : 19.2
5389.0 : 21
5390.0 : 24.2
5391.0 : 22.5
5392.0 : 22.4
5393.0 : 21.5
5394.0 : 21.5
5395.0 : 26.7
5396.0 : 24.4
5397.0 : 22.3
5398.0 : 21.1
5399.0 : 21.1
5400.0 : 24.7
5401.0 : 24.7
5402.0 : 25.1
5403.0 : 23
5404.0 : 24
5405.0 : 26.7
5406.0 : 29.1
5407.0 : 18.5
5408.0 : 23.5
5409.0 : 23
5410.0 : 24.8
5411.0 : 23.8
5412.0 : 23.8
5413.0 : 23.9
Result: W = 1.33 angstroms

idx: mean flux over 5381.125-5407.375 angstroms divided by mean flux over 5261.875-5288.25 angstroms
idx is 1.0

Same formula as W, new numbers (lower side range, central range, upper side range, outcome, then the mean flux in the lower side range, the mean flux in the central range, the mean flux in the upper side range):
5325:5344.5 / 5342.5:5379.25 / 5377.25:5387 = -1.8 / 22.7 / 24.9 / 24.7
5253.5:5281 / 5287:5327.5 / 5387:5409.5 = -2.4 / 22.7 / 24.2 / 23.3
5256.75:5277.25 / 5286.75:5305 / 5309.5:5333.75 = -0.5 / 21.8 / 23.8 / 24.3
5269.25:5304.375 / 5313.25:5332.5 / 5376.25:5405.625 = 0.1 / 23.8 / 23.7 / 23.8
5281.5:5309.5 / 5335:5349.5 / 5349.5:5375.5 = 0.7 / 23.8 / 23.4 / 24.8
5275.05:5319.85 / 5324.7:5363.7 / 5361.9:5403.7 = -0.6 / 24.4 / 24.3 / 23.6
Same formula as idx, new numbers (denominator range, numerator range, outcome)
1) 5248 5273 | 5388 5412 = 1.05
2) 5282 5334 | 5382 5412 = 0.98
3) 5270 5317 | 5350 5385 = 1.03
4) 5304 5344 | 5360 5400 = 0.99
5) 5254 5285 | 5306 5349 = 1.05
